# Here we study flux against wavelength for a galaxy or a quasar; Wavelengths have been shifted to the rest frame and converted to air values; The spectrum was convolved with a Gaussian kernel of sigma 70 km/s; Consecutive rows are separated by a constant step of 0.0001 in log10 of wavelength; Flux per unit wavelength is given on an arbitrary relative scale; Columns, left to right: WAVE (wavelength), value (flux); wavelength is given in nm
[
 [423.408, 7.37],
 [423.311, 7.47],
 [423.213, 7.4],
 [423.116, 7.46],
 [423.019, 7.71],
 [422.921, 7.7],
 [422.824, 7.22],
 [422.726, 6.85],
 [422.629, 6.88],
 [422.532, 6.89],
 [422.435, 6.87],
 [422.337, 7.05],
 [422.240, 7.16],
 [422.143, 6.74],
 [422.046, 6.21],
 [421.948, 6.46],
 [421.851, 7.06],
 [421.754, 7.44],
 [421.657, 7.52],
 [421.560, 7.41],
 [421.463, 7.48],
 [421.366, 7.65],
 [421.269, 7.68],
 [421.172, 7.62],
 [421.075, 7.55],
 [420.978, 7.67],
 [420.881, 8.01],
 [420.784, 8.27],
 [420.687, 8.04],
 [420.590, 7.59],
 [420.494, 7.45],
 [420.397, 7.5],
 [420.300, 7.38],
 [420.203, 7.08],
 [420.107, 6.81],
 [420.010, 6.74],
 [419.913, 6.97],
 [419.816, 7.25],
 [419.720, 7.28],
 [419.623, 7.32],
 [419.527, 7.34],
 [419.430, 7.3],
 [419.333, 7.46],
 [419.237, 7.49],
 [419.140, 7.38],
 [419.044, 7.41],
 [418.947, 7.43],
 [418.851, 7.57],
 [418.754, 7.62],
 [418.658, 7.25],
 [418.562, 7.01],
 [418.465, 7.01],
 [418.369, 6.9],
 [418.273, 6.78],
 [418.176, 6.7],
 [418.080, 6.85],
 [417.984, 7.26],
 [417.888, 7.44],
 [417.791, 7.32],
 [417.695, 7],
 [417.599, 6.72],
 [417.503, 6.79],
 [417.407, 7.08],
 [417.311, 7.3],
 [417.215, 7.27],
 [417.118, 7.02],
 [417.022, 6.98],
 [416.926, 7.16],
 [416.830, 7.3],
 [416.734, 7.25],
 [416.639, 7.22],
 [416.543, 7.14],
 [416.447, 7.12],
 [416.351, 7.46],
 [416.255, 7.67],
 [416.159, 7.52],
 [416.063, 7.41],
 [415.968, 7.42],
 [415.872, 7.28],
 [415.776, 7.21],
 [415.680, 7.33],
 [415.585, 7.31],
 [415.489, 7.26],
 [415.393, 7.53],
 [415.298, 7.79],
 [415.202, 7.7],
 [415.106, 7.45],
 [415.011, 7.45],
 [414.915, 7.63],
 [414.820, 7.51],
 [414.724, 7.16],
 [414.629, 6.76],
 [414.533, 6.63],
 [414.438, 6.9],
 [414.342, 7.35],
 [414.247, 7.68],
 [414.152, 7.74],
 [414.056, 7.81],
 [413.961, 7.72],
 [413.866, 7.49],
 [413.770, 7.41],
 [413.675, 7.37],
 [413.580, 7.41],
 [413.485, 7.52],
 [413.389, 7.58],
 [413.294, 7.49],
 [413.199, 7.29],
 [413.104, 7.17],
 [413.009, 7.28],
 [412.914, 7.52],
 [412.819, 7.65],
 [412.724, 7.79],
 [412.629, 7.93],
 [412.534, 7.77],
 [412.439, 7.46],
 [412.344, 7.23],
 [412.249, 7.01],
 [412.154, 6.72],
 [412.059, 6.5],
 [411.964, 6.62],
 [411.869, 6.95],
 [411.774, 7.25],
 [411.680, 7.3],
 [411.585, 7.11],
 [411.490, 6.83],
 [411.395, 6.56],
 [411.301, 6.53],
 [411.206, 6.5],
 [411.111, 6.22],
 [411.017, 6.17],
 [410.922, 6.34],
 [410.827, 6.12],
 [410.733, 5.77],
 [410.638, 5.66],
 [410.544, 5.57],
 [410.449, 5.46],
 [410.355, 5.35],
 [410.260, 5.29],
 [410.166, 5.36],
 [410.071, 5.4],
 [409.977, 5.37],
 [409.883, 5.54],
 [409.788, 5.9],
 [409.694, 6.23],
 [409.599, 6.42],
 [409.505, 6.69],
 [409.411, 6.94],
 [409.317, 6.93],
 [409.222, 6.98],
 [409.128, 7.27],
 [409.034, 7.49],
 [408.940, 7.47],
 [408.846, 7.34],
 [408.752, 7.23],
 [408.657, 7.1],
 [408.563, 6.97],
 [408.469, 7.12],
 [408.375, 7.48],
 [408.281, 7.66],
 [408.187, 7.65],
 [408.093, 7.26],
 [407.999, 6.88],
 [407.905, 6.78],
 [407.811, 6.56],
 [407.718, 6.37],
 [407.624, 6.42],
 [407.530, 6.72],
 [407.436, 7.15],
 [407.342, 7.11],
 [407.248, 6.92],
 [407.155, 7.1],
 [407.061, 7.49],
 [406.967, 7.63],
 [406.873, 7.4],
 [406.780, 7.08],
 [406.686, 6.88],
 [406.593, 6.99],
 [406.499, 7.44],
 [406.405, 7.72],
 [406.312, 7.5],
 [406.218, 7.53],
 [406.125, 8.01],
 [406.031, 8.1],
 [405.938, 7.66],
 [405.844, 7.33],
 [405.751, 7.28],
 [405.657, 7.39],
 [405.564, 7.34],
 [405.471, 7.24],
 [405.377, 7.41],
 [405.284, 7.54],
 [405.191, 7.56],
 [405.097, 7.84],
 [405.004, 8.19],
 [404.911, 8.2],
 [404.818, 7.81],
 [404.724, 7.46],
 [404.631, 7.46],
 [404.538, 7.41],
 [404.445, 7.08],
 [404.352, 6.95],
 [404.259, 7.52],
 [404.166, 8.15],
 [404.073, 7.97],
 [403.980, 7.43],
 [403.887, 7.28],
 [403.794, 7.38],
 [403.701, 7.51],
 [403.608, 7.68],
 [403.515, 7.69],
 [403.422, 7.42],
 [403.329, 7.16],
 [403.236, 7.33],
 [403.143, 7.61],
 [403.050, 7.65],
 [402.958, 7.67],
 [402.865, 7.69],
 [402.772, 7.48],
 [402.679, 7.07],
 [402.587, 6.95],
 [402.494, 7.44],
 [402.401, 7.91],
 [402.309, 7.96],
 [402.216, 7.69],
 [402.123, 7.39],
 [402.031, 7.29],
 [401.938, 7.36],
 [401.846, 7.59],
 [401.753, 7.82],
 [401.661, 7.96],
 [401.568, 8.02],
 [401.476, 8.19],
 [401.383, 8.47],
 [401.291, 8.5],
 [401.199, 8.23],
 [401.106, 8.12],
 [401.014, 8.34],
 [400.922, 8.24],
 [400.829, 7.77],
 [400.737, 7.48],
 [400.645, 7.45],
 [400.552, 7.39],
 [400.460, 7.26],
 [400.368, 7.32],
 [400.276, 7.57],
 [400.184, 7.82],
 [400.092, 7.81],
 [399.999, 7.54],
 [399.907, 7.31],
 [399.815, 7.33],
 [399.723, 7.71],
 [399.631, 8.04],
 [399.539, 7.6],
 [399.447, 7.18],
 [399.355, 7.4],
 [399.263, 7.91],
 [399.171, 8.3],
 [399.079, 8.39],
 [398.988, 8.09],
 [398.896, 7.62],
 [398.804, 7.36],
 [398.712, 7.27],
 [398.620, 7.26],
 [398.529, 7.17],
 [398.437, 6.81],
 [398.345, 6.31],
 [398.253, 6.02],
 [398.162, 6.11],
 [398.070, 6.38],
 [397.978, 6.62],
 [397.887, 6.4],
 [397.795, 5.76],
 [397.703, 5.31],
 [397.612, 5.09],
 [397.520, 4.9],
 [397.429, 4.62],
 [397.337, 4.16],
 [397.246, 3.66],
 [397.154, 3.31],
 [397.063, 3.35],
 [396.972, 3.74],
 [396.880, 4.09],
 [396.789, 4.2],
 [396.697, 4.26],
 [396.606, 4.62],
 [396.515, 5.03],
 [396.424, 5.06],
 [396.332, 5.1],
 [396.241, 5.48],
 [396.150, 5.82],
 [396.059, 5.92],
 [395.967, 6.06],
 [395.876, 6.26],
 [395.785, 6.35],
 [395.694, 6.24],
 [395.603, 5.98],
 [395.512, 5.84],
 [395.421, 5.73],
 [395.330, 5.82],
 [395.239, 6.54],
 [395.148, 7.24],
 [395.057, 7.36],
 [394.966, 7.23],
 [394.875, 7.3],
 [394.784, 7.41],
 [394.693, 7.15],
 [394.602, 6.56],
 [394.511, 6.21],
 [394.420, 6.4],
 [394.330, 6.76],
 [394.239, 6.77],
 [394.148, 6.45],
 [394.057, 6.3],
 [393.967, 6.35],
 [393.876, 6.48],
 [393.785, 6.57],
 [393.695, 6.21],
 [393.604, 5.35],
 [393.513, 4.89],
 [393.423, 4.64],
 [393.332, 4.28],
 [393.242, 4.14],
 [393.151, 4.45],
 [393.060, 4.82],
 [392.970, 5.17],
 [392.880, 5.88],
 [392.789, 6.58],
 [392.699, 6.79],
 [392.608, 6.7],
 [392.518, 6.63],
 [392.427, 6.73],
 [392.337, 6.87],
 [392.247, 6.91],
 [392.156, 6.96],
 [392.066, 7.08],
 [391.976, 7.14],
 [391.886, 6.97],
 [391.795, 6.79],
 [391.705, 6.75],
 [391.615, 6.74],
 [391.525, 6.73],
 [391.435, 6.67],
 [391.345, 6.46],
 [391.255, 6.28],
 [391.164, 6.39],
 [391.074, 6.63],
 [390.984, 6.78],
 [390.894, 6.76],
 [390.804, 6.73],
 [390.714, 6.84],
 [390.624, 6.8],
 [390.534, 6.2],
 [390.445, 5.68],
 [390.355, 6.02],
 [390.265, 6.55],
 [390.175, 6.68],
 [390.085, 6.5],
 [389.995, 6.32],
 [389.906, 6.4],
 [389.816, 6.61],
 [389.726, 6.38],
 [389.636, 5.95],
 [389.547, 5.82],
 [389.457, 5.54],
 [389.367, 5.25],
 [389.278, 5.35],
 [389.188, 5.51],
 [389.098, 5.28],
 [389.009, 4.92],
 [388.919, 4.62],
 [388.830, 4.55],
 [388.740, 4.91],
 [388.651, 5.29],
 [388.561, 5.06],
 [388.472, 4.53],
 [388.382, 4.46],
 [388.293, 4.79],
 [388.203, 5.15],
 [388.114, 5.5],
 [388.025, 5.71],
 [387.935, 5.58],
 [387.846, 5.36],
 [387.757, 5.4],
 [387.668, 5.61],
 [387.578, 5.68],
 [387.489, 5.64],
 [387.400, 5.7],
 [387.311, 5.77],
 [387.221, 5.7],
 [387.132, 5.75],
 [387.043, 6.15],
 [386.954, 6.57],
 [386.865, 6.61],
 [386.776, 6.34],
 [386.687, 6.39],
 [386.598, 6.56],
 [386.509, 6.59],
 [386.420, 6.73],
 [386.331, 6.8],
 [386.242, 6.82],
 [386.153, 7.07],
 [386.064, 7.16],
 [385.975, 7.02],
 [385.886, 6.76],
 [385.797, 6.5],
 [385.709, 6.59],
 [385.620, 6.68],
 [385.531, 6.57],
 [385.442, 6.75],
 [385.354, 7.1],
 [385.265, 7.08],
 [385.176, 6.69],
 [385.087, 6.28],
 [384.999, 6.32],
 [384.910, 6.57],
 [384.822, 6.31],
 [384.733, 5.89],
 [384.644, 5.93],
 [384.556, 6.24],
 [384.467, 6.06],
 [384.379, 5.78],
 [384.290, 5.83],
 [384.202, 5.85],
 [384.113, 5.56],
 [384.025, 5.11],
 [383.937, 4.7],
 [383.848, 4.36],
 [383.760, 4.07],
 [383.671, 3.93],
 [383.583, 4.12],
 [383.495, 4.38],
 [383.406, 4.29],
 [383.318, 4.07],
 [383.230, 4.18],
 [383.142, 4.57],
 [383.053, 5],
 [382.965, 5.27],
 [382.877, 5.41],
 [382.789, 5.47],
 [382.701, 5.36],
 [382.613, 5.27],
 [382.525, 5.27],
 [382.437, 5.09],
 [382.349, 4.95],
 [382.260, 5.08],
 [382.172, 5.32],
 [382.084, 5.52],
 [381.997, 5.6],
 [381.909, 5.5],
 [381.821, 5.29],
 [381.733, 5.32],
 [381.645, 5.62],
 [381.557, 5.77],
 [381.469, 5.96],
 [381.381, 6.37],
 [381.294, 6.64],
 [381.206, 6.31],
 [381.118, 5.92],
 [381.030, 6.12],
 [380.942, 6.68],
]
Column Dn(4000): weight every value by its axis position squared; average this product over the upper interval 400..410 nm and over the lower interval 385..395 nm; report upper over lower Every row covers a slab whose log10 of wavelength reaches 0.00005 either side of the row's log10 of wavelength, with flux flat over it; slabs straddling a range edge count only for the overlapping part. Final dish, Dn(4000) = 1.3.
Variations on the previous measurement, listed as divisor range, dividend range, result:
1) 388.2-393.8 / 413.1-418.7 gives 1.38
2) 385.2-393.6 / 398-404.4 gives 1.32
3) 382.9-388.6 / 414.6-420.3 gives 1.47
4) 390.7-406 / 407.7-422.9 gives 1.13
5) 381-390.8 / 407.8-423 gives 1.43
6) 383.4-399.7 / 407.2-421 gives 1.31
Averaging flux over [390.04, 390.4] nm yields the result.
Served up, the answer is 6.43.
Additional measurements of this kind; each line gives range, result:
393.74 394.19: 6.43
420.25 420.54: 7.43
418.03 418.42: 6.82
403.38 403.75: 7.57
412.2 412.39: 7.11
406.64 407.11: 7.29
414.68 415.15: 7.44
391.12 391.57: 6.5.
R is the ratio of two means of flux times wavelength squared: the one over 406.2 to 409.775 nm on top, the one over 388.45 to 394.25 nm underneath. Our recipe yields 1.3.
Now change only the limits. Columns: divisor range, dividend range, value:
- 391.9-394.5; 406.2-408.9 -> 1.26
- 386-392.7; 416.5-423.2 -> 1.37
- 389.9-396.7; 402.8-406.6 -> 1.28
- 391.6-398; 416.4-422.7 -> 1.40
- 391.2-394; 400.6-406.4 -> 1.31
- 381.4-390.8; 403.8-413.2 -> 1.37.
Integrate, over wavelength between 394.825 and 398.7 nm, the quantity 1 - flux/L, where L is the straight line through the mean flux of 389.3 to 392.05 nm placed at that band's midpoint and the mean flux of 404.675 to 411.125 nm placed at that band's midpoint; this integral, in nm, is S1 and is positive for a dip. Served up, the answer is 0.57 nm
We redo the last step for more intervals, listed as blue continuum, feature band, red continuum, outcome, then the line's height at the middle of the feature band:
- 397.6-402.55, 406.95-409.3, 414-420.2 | 0.07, 7.35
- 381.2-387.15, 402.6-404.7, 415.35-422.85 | -0.27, 6.61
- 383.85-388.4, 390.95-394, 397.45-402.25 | 0.22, 6.68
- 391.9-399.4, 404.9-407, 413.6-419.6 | -0.27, 6.66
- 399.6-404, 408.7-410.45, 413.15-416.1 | 0.26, 7.5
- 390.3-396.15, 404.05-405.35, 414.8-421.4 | -0.16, 6.79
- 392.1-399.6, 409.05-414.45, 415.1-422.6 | 0.08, 6.9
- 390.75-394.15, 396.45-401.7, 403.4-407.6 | 0.14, 6.86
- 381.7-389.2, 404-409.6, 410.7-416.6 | -0.40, 6.83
